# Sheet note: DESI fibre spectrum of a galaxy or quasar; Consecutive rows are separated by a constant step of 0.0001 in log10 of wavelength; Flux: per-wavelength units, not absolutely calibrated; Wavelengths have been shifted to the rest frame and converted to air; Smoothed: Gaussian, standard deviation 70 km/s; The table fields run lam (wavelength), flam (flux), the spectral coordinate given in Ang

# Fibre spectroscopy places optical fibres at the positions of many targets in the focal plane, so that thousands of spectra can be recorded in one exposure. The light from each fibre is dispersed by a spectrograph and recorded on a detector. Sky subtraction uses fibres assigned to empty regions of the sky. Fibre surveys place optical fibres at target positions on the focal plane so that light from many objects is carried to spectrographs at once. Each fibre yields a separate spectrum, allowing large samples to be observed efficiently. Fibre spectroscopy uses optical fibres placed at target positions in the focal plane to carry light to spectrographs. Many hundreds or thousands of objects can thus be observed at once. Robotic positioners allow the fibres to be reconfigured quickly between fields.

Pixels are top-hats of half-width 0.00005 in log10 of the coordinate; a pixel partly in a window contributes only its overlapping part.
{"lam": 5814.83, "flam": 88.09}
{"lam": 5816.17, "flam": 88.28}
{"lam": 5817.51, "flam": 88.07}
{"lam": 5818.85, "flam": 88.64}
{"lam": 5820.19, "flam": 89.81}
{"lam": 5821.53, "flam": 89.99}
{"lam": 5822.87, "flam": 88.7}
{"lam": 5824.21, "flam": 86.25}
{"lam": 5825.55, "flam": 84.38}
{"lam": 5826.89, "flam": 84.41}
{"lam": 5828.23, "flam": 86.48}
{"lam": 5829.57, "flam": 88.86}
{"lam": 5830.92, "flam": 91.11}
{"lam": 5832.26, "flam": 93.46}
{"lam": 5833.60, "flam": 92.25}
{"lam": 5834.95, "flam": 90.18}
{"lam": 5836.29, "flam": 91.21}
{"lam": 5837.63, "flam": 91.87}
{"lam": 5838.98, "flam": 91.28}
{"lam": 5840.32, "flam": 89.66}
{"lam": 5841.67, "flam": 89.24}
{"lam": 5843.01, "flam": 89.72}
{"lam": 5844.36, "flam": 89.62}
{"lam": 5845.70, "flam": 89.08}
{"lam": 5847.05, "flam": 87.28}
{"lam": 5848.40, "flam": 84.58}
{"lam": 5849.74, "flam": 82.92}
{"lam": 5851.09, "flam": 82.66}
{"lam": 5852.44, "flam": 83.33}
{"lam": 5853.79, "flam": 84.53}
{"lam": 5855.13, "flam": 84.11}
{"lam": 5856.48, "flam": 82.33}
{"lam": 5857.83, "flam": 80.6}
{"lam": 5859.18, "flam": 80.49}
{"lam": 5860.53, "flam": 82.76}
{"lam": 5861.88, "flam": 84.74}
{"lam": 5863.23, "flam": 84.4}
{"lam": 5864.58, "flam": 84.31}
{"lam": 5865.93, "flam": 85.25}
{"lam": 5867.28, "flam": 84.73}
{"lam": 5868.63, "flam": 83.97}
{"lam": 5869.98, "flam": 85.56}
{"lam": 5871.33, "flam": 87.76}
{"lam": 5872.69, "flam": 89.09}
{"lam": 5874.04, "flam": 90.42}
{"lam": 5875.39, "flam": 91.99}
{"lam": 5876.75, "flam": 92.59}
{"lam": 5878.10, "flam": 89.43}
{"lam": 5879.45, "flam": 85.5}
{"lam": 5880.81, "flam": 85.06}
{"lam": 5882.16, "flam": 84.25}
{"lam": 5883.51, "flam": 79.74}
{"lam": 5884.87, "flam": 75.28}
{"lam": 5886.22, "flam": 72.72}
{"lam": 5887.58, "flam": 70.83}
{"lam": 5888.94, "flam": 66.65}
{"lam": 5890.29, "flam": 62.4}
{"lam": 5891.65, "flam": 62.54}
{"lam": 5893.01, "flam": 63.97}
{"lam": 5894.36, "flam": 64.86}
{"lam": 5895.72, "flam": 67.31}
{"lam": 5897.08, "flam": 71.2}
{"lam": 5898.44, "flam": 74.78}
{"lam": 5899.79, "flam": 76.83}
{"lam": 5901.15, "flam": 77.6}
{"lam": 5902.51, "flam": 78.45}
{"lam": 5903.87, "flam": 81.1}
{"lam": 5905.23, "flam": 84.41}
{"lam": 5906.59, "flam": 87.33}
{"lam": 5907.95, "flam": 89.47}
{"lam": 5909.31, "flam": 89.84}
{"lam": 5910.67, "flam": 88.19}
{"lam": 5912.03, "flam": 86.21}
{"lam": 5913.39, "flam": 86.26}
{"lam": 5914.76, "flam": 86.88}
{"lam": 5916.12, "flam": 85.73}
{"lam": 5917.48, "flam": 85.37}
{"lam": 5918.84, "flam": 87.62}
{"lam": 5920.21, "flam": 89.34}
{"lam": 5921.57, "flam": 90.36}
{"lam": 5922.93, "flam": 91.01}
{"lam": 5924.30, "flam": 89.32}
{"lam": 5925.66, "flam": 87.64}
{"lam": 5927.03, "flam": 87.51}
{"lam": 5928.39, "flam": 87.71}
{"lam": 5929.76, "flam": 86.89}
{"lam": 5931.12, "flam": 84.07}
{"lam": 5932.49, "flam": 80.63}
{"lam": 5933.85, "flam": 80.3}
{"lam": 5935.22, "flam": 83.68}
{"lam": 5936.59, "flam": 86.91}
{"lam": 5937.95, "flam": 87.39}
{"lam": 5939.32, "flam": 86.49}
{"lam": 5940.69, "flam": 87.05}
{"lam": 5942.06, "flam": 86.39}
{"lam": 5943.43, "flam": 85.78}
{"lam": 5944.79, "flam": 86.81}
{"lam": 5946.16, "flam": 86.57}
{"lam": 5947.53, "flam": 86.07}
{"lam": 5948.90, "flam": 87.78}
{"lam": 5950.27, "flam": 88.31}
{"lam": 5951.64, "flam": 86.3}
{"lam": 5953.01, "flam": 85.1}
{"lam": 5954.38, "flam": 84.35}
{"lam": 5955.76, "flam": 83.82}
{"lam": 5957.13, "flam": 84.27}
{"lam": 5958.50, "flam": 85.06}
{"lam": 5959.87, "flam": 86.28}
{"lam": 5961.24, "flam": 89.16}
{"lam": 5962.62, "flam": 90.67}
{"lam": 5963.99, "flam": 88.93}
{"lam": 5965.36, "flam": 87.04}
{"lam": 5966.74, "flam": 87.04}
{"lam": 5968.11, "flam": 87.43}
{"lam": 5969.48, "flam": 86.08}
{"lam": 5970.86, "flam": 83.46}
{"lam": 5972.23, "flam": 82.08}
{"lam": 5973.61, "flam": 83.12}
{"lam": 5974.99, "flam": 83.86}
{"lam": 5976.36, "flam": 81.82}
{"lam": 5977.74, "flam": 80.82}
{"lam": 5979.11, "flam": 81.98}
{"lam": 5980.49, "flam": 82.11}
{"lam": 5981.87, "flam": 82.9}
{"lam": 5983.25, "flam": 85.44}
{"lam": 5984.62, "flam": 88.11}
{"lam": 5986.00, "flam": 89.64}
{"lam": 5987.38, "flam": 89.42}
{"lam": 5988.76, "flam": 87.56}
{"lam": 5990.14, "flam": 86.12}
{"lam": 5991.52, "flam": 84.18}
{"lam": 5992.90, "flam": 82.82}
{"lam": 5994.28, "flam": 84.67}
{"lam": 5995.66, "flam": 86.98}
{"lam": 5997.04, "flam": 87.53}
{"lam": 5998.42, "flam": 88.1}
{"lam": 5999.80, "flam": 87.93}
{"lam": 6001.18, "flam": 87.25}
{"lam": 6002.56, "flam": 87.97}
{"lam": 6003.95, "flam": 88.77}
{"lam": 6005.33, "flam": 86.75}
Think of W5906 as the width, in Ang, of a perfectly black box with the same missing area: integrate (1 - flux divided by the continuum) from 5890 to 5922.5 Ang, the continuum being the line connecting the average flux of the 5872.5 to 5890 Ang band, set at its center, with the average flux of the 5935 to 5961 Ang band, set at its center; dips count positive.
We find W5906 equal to 1.31 Ang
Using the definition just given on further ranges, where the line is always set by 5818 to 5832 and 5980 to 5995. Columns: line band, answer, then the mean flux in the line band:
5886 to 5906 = 3.5 Ang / 71.7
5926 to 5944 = 0.2 Ang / 85.5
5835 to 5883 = 0.6 Ang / 86.5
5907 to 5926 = -0.3 Ang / 88.1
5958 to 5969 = -0.2 Ang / 87.8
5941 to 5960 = 0.1 Ang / 85.9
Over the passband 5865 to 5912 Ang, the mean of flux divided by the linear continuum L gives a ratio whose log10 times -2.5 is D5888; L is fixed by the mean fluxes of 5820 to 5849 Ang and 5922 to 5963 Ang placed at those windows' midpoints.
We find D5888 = 0.10 mag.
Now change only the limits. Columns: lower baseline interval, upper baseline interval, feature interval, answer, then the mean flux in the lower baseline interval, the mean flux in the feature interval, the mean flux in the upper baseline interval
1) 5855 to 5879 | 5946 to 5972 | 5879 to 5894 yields 0.175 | 85.8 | 73.2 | 86.4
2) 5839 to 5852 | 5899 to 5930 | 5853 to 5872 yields 0.038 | 87.3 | 84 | 86.1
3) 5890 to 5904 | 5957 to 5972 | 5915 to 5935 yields -0.122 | 70.8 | 86.6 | 86.9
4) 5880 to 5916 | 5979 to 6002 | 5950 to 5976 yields -0.028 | 77.6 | 85.8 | 86.2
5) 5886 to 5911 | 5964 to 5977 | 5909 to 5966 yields -0.082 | 75.2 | 86.7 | 84.9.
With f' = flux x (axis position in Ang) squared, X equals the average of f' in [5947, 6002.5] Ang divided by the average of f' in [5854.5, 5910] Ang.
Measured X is 1.1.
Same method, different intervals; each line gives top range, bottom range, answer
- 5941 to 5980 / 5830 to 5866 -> 1.02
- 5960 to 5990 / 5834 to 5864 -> 1.04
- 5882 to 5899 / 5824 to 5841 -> 0.80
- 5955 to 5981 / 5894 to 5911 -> 1.09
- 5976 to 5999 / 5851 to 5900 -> 1.11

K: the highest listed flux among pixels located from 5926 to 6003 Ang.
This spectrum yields 90.67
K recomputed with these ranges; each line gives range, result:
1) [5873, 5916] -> 92.59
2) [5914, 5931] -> 91.01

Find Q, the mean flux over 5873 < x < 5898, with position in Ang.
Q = 76.6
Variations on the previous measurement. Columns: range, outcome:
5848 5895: 81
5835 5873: 86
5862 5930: 82.3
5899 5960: 85.8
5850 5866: 83.2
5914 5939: 86.6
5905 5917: 87.2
